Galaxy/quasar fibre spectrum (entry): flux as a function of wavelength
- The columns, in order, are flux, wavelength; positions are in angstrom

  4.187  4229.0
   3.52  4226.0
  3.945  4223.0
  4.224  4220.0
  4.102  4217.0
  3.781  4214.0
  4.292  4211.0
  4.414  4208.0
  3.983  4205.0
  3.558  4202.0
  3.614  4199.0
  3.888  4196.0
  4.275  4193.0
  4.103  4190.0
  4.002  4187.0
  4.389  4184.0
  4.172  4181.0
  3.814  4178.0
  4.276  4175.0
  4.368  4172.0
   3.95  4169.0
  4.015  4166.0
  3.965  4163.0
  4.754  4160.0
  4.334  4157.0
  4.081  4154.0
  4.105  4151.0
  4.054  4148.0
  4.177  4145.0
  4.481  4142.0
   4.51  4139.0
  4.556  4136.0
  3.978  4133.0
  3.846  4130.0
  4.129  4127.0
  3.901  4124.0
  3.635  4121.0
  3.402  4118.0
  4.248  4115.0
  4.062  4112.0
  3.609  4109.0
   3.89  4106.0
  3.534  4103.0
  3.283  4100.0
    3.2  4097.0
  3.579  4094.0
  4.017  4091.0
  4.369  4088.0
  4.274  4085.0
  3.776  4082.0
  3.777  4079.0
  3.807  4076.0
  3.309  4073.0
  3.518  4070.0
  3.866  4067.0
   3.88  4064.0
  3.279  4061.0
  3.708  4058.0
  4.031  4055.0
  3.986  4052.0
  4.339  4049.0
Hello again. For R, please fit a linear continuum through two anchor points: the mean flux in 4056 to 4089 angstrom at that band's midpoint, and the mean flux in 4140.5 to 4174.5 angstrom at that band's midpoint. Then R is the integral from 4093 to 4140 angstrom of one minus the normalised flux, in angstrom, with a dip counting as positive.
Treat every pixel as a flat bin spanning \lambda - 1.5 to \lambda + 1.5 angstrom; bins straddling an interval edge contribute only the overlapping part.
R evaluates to 2.0 angstrom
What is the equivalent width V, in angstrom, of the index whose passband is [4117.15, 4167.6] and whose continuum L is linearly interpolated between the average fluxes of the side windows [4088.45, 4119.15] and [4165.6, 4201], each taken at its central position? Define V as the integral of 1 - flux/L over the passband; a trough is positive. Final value -3.1 angstrom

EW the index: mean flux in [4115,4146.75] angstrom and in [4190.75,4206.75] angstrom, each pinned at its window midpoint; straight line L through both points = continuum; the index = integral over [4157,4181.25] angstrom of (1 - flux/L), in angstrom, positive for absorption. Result -1.3 angstrom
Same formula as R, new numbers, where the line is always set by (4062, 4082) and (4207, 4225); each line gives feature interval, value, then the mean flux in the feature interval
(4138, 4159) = -1.9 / 4.25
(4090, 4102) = 0.8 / 3.5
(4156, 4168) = -0.9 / 4.25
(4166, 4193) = -0.9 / 4.14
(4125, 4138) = -0.9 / 4.13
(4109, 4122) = 0.0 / 3.82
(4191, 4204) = 0.6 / 3.85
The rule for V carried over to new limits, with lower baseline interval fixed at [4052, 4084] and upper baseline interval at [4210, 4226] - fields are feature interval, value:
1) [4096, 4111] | 1.0 angstrom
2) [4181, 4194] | -0.8 angstrom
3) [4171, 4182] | -0.6 angstrom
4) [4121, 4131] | -0.2 angstrom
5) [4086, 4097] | -0.4 angstrom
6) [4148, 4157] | -0.6 angstrom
